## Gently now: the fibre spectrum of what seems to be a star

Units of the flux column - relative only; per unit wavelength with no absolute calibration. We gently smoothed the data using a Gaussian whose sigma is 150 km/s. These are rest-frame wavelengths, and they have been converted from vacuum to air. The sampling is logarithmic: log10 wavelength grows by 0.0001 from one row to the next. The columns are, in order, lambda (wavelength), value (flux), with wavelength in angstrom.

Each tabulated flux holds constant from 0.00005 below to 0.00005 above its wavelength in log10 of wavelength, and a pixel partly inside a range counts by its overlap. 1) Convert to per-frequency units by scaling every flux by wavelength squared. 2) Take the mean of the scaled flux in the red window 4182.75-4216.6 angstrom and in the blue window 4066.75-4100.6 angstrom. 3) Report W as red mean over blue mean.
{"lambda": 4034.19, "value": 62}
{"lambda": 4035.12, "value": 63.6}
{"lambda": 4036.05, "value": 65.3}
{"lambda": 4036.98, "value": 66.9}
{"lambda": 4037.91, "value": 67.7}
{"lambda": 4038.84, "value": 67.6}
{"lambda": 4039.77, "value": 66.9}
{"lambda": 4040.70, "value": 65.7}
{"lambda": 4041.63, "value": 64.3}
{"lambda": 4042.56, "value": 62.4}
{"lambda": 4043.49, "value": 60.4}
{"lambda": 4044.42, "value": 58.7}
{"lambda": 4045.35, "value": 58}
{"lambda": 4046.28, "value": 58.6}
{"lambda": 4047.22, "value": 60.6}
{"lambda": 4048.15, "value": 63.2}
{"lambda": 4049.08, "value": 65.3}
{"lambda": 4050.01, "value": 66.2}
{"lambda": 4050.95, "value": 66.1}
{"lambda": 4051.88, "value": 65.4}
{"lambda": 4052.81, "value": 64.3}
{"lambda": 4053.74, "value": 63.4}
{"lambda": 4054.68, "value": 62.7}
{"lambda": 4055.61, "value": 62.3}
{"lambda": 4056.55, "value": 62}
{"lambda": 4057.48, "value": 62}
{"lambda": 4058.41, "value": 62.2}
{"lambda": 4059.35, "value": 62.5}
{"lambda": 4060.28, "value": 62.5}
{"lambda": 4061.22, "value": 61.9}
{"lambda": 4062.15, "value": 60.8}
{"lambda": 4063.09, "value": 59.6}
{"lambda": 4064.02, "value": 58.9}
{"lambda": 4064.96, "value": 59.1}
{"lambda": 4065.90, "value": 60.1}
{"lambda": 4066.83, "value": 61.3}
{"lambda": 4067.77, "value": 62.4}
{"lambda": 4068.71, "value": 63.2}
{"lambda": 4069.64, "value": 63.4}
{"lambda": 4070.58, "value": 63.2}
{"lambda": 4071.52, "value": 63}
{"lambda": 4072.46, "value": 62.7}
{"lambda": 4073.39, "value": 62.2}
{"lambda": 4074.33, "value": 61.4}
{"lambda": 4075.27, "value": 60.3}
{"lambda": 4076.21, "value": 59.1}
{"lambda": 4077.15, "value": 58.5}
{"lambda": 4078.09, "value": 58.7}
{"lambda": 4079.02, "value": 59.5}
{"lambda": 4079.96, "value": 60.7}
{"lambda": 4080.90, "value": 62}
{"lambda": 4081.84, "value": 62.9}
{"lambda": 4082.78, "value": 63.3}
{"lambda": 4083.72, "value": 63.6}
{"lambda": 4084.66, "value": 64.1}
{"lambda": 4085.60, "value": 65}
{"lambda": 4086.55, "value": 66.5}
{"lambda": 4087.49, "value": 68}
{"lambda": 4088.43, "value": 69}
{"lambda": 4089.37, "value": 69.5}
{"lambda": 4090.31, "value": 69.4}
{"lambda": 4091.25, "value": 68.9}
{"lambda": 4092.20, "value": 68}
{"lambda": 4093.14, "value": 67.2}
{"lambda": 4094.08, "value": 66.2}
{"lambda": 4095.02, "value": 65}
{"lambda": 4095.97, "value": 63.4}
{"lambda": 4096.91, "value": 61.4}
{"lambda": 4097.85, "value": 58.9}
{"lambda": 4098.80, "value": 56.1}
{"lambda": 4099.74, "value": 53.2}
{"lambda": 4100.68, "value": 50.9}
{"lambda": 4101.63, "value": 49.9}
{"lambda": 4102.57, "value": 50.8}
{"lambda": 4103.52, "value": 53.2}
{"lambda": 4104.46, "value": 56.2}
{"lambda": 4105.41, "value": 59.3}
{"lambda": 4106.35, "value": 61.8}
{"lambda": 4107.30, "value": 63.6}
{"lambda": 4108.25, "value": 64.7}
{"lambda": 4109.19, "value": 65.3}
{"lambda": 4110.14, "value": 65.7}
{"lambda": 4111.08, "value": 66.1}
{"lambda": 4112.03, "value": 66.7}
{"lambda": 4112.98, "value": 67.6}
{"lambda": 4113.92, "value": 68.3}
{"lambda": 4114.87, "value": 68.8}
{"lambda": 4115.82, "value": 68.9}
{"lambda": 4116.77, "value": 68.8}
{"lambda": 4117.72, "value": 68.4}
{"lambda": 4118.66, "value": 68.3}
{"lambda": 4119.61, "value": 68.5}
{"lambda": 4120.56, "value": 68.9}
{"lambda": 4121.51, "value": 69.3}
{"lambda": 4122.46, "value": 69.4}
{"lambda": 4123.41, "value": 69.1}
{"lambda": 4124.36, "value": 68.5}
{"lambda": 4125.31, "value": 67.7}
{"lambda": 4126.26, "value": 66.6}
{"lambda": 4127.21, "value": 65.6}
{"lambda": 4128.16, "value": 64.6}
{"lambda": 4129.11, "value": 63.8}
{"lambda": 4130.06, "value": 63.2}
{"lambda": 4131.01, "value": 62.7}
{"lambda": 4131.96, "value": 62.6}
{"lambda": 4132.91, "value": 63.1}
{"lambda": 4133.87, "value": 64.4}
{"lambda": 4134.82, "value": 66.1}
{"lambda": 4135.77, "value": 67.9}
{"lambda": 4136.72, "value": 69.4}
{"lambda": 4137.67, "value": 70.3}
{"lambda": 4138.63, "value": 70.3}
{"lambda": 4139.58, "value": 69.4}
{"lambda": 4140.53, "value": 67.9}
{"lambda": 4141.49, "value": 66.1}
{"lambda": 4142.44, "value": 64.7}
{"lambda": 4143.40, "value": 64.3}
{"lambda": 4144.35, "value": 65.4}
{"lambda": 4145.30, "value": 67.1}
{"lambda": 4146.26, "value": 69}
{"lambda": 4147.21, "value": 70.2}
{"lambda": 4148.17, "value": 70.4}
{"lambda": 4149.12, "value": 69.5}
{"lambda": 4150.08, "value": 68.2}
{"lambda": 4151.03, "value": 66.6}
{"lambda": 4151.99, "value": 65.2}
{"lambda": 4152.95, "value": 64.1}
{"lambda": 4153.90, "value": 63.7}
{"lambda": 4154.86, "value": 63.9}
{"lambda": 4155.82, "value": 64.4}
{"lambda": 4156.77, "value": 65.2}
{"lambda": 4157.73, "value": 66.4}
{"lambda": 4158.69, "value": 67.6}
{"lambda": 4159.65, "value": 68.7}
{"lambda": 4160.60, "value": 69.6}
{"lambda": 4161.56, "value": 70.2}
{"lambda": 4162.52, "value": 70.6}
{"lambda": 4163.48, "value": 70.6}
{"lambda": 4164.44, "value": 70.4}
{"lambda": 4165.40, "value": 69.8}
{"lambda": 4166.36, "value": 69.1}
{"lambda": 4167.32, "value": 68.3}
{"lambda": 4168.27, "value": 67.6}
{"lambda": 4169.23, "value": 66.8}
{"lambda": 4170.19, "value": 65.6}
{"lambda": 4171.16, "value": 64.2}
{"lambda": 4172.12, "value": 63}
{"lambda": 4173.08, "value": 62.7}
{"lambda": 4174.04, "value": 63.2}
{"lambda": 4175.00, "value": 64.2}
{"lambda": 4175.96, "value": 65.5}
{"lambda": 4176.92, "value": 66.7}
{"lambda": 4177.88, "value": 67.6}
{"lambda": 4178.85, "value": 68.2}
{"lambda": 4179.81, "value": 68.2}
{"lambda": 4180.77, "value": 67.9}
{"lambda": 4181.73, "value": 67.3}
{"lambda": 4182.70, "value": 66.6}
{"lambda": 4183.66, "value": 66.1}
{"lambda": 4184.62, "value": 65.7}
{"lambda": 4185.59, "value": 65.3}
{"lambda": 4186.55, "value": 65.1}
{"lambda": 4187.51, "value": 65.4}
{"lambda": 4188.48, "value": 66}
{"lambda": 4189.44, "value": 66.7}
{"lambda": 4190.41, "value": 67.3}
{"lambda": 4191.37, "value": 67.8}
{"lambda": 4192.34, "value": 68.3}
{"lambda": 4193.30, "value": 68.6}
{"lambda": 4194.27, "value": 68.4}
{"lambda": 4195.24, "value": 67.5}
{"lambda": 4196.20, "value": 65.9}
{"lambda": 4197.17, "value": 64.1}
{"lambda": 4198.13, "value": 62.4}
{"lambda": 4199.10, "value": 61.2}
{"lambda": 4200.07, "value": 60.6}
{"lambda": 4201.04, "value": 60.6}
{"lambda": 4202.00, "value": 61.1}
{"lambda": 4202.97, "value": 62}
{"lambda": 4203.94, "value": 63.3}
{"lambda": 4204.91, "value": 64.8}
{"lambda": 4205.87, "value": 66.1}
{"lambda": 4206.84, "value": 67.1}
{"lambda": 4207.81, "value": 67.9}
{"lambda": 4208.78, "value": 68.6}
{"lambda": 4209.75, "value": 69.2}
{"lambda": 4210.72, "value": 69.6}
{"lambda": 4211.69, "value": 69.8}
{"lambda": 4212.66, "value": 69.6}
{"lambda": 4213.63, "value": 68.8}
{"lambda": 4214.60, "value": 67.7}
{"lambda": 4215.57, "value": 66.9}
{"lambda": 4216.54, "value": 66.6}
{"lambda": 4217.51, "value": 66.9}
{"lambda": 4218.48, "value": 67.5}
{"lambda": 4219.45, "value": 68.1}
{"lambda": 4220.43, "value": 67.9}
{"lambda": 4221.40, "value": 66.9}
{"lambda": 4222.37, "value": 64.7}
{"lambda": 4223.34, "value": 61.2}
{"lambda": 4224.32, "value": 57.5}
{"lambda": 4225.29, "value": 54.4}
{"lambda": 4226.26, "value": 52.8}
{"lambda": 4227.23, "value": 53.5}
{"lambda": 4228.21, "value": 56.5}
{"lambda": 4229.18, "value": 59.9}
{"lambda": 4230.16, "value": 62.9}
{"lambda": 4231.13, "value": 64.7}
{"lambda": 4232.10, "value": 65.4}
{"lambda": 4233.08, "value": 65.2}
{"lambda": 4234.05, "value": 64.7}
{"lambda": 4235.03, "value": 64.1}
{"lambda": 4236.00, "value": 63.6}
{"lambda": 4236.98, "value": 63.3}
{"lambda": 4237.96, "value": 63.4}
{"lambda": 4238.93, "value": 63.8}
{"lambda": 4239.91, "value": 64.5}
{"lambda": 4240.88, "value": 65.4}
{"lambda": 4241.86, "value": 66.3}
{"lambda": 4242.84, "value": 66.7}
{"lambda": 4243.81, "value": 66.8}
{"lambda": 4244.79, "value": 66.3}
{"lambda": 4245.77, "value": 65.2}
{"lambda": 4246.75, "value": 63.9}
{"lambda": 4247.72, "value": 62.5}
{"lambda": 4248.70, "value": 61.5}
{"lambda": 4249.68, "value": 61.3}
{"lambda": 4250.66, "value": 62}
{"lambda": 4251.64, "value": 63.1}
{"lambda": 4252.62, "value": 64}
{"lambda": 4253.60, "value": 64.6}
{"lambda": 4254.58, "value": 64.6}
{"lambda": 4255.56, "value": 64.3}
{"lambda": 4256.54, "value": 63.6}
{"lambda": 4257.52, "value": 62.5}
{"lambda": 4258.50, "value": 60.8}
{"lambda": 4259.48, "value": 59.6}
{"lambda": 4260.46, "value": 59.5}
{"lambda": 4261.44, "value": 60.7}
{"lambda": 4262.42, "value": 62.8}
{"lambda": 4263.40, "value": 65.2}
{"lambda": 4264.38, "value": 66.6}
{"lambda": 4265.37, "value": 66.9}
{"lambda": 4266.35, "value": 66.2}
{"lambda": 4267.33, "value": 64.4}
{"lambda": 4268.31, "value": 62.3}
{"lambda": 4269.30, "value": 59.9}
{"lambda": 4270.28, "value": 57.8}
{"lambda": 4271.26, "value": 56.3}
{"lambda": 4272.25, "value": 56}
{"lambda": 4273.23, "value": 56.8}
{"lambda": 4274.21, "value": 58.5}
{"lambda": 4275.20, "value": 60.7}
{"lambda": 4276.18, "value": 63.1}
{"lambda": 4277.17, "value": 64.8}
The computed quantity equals 1.11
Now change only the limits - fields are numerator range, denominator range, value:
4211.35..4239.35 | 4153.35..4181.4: 0.98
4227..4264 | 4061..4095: 1.08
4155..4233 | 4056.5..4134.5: 1.09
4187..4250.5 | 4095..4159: 1.04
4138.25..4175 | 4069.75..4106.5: 1.13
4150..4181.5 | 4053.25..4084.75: 1.14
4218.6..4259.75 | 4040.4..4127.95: 1.07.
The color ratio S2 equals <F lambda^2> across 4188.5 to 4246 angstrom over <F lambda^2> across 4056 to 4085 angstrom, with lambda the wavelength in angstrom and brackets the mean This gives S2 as 1.1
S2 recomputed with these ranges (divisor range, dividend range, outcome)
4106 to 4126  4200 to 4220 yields 1.03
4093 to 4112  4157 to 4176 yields 1.16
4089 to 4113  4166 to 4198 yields 1.12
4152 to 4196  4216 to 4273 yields 0.97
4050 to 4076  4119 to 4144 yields 1.11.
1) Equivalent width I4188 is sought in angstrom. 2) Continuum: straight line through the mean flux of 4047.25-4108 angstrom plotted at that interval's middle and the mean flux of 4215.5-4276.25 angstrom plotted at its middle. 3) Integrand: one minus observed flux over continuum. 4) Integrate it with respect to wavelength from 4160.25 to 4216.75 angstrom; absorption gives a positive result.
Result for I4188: -3.7 angstrom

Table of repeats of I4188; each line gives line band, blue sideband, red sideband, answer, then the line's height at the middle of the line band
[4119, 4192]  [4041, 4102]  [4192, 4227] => -3.29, 64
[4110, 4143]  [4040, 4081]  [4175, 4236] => -1.96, 63.3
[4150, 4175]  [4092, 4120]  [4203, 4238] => -1.24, 63.5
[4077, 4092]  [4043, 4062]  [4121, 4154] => -0.11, 64.1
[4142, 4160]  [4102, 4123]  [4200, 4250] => -0.52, 64.7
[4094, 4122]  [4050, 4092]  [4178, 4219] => 0.52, 63.9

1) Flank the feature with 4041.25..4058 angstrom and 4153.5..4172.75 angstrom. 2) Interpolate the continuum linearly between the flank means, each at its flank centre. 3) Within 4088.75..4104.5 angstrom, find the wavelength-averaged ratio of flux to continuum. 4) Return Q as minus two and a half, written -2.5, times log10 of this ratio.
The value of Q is 0.07 mag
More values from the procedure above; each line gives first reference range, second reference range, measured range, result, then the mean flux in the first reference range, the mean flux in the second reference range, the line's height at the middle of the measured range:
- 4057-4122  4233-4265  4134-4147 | -0.07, 62.9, 63.7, 63.2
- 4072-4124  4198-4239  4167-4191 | -0.04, 63.5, 64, 63.9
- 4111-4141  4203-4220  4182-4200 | 0.02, 67.2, 67.4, 67.4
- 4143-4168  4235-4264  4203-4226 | -0.01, 67.7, 63.5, 65.1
